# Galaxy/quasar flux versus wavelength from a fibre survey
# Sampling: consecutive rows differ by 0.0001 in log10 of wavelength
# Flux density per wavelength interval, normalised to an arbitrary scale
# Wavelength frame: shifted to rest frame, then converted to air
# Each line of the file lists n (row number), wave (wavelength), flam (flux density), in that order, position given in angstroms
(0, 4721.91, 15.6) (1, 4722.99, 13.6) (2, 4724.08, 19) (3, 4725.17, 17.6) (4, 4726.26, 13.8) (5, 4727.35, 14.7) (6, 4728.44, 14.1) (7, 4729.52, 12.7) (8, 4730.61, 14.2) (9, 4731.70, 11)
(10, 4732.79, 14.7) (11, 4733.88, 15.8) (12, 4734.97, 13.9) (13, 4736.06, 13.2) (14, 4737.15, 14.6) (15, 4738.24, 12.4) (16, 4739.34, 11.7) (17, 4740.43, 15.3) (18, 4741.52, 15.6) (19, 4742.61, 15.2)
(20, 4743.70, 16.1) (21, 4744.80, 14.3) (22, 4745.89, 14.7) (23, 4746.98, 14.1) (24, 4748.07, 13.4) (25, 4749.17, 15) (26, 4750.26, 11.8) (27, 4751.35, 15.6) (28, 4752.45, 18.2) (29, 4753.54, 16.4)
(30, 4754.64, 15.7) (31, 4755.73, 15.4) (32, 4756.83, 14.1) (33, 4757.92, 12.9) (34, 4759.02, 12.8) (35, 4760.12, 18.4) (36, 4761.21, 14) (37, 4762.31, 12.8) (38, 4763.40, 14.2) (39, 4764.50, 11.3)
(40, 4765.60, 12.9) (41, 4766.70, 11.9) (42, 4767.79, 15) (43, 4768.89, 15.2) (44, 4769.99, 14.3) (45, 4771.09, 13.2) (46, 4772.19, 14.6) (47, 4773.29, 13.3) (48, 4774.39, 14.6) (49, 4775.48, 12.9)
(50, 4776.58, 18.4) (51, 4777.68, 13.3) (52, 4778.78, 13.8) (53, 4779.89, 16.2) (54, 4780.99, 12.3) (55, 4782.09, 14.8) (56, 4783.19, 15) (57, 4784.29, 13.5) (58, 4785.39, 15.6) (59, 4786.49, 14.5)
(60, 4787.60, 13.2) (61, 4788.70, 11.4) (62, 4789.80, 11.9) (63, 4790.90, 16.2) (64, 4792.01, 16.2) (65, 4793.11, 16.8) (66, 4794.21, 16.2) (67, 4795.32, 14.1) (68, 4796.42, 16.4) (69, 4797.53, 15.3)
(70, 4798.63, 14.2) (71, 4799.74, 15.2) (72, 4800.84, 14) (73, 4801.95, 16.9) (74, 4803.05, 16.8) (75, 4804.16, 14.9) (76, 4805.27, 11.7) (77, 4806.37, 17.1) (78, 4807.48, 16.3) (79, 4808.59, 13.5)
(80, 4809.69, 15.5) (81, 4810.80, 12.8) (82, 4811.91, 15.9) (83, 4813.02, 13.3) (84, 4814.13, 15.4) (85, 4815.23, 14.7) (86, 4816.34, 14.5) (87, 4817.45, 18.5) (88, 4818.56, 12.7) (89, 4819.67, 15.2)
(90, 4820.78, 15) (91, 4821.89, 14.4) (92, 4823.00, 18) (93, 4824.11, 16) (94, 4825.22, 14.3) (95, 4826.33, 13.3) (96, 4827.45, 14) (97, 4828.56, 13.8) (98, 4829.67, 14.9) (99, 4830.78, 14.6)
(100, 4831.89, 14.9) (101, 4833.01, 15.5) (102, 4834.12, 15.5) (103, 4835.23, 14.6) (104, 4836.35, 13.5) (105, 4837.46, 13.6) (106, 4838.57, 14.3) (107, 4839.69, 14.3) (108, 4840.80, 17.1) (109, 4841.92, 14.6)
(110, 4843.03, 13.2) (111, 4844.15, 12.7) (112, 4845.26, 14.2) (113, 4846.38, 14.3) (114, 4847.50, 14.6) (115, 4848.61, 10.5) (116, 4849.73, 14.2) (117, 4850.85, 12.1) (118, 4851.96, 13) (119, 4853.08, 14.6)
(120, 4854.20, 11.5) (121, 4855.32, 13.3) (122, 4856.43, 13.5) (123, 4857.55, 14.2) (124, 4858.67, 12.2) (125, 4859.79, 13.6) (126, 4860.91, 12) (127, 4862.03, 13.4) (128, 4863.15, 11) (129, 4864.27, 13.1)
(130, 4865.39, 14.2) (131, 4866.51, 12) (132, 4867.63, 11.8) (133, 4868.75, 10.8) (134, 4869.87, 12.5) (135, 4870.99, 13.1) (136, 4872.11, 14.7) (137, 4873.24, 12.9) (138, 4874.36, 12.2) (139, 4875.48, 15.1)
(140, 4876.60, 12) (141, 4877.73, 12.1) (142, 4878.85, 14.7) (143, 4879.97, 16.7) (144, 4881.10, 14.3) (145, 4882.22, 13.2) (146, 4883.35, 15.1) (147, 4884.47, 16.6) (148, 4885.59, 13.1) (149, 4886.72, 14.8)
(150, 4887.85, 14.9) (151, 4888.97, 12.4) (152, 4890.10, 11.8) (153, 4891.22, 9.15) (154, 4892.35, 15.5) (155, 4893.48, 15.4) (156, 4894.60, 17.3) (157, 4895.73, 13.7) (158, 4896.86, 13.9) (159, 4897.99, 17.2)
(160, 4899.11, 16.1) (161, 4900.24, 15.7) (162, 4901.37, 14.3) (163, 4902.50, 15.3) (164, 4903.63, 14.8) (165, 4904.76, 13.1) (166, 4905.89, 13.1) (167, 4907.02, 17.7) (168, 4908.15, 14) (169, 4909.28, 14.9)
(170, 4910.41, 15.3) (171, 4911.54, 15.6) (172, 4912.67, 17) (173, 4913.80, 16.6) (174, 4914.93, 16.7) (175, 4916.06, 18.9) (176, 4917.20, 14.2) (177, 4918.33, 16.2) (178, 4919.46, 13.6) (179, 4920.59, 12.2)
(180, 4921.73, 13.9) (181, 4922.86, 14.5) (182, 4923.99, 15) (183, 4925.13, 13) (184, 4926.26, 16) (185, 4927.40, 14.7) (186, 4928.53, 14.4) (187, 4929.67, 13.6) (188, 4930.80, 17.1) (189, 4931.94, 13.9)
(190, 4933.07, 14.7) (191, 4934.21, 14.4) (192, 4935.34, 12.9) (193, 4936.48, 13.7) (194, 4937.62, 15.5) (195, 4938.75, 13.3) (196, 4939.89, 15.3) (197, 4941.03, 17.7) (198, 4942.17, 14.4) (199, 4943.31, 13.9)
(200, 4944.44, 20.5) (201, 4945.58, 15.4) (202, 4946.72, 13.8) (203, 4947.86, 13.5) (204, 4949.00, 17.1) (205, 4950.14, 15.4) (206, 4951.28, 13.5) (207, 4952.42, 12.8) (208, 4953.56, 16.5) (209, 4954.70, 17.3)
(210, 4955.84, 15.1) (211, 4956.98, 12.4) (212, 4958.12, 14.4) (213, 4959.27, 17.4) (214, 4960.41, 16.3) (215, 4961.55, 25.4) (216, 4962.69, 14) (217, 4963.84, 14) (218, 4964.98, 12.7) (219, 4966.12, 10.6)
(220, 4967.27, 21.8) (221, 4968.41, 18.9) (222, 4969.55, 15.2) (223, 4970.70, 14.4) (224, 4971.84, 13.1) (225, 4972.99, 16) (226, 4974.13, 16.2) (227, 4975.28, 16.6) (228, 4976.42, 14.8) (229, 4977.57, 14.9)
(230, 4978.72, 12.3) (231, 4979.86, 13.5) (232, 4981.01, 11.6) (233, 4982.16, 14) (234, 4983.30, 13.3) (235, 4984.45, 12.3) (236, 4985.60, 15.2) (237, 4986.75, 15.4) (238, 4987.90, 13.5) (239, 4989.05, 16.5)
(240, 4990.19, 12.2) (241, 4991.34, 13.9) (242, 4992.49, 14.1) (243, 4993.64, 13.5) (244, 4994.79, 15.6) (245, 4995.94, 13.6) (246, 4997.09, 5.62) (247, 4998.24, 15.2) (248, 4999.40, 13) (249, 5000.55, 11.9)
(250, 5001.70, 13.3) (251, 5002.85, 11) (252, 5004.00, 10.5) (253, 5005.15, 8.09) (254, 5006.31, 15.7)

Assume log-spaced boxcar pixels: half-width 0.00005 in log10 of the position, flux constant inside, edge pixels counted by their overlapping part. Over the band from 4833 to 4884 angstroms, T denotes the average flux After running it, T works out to 13.5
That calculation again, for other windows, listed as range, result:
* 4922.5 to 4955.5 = 15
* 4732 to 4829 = 14.6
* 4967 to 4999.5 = 14.3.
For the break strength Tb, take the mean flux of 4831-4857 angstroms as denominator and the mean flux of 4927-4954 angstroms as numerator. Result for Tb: 1.07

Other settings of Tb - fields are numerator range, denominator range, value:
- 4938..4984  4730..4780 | 1.07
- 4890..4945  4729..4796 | 1.05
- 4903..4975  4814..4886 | 1.09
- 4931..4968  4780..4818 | 1.03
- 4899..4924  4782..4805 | 1.02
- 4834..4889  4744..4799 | 0.94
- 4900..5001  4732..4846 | 1.02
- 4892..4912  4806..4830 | 1.01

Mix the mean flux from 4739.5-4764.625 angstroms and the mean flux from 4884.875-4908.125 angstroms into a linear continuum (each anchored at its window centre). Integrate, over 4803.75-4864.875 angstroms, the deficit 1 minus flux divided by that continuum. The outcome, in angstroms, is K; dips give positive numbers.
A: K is 1.6 angstroms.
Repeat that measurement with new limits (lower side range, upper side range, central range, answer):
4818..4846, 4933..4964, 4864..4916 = 2.3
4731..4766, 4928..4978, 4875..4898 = 1.3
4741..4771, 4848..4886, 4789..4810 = -1.8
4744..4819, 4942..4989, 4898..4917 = -0.8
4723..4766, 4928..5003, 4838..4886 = 3.6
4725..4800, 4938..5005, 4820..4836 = -0.5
